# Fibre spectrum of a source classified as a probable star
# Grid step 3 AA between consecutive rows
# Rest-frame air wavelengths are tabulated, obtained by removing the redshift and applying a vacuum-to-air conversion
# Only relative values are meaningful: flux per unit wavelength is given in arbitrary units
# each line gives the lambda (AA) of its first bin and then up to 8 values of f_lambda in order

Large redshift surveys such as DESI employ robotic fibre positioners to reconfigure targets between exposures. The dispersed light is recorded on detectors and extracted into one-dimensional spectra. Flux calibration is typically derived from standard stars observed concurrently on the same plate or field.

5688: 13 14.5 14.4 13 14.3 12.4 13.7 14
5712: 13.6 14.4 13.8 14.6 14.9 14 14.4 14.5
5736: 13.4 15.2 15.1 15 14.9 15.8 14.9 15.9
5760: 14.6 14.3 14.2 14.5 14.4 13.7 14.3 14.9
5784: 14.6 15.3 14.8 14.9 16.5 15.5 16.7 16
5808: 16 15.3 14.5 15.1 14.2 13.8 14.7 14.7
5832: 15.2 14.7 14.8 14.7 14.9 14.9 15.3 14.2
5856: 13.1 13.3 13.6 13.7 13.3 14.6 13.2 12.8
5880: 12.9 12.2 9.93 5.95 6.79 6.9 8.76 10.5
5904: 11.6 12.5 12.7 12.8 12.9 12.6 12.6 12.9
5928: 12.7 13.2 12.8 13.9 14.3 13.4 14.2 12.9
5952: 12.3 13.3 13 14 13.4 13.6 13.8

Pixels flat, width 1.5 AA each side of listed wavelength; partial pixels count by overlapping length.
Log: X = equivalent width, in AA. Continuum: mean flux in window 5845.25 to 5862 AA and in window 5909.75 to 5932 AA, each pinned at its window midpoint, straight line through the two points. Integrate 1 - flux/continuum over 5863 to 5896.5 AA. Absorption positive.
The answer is 6.1 AA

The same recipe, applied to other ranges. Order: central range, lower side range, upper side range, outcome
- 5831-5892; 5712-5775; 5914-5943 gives 2.13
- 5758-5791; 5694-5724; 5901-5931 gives -2.71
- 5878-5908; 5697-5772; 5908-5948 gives 7.99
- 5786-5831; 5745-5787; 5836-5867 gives -2.21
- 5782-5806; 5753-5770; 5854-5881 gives -1.99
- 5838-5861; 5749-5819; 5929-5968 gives 0.08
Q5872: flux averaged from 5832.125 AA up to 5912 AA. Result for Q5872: 12.4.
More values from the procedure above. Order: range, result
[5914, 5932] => 12.8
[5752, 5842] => 14.9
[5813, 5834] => 14.6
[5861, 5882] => 13.4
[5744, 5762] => 15.2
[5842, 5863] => 14.2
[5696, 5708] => 13.4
